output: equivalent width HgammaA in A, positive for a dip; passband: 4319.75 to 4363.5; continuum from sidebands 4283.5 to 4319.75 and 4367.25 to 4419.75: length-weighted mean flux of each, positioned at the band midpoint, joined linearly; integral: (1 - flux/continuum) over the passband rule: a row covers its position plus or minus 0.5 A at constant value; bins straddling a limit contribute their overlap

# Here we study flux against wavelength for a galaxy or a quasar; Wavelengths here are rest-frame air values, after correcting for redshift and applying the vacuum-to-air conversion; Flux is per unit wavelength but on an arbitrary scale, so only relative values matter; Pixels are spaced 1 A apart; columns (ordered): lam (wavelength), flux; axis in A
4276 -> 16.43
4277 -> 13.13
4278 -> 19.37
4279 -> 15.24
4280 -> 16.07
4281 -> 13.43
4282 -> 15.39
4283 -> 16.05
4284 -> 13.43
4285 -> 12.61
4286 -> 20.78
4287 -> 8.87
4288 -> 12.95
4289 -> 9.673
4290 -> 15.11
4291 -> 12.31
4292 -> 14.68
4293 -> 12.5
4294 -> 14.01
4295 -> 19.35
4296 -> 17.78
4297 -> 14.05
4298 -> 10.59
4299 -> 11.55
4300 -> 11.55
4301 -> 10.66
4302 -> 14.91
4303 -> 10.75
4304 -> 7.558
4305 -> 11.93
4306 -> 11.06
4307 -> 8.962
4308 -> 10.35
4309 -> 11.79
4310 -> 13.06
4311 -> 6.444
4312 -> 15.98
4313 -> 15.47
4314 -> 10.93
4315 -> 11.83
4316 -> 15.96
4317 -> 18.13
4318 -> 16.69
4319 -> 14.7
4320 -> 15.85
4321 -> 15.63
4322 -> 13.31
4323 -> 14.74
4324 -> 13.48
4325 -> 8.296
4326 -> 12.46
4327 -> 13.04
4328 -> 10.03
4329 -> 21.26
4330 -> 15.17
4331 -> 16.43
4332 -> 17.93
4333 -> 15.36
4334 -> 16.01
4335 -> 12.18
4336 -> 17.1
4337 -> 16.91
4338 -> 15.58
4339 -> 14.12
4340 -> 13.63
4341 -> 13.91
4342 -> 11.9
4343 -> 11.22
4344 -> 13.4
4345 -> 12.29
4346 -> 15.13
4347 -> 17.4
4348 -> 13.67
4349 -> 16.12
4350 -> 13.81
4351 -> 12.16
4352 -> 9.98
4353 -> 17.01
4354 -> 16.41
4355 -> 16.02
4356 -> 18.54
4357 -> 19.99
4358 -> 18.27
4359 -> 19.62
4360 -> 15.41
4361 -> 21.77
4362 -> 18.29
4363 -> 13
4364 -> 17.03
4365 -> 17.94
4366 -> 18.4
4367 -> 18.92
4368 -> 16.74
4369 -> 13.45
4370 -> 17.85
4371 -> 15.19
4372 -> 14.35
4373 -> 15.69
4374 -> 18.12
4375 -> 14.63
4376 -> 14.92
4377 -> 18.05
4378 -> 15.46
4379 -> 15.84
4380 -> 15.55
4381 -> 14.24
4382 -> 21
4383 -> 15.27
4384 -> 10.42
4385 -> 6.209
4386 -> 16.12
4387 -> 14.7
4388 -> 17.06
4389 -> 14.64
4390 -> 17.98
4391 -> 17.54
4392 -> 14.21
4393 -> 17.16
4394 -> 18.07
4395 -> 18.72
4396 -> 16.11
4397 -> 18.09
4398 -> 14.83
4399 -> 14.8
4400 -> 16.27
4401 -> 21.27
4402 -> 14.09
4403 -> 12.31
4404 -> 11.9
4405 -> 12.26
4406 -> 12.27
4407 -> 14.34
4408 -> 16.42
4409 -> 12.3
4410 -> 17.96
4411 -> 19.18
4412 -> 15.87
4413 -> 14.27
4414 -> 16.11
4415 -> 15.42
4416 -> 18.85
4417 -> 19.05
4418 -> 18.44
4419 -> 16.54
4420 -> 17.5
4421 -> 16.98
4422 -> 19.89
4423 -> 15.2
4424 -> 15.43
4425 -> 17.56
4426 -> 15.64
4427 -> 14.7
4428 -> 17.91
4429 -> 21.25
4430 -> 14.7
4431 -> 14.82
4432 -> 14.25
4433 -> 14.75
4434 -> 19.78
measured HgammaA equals -2.6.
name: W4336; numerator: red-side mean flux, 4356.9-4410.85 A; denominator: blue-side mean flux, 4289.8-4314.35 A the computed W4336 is 1.28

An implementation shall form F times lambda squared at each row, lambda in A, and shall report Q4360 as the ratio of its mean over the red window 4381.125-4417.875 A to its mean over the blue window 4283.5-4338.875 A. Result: 1.20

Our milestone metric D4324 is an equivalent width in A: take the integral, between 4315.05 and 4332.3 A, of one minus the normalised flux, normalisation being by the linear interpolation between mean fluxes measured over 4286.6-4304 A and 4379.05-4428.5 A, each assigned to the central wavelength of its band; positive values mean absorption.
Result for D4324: -1.4 A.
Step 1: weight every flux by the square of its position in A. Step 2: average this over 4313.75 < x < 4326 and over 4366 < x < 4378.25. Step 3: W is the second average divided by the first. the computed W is 1.2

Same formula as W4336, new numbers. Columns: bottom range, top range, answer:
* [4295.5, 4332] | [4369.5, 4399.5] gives 1.20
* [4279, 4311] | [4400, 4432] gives 1.24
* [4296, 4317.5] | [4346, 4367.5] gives 1.36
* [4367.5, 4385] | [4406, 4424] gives 1.07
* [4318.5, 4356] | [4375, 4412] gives 1.07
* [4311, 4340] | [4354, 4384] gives 1.15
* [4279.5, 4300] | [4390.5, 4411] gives 1.12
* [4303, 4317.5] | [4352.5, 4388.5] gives 1.35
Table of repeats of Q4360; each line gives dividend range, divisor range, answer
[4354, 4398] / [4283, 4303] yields 1.26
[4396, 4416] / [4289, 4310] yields 1.29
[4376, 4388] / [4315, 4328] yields 1.09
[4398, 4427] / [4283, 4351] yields 1.22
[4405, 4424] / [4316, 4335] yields 1.14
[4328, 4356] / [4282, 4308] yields 1.17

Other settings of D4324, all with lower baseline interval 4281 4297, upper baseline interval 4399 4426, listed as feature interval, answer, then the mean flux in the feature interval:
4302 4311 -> 2.4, 10.7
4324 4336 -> 0.4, 14.5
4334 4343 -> 0.4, 14.3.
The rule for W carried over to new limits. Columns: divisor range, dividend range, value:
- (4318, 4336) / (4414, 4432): 1.21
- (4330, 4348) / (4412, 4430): 1.20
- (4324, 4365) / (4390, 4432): 1.10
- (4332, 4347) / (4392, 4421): 1.15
